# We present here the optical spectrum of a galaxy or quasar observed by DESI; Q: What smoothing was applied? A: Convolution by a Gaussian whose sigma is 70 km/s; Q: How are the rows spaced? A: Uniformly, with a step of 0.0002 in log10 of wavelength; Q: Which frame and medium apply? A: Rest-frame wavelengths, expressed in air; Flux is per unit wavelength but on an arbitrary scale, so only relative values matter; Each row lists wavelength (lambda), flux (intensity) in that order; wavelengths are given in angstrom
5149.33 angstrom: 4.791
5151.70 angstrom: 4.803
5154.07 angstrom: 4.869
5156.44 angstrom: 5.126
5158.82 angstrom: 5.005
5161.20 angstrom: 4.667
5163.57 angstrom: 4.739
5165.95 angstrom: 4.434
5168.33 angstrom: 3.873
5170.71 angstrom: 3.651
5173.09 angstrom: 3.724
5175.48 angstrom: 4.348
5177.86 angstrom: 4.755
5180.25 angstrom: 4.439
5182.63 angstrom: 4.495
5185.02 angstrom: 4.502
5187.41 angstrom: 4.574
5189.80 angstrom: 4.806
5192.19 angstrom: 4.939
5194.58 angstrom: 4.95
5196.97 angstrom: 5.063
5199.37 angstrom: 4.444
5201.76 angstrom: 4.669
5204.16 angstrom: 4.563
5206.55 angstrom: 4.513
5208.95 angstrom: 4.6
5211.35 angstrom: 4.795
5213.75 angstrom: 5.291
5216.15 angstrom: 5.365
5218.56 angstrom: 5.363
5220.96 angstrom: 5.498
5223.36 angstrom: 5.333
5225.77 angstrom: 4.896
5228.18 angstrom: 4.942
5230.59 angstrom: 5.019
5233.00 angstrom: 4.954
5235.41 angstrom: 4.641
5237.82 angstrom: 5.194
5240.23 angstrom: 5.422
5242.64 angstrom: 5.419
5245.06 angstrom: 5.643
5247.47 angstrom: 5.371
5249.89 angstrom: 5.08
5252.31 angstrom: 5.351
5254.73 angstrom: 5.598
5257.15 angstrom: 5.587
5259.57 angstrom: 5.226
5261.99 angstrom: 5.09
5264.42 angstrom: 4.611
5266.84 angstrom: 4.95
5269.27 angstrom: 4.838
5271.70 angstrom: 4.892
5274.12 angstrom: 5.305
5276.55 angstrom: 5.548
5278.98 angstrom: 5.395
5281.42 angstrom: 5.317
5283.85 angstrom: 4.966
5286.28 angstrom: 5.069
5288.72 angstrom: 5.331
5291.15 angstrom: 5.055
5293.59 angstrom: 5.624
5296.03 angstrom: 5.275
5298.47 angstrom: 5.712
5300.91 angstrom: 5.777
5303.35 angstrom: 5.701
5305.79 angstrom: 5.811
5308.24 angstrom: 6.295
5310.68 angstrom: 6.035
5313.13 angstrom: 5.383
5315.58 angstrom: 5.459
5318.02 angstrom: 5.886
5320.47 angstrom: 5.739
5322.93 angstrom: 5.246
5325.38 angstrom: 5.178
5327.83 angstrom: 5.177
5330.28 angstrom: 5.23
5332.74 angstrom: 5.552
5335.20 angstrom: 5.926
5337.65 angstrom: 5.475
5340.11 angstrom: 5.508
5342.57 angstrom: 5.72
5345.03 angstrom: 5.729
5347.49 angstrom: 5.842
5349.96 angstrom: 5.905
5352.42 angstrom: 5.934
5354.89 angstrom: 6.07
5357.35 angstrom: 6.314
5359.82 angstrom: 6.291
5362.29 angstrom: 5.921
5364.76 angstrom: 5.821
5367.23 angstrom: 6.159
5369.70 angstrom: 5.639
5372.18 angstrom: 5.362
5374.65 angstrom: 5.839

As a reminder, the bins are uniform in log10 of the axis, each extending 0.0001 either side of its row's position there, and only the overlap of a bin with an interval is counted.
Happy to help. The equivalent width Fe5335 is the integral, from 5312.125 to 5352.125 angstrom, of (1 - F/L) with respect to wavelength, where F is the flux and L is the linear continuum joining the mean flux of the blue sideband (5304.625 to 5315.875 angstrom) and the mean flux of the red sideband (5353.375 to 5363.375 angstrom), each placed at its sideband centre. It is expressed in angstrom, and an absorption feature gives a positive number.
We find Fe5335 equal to 2.7 angstrom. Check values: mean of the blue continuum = 5.82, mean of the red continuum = 6.15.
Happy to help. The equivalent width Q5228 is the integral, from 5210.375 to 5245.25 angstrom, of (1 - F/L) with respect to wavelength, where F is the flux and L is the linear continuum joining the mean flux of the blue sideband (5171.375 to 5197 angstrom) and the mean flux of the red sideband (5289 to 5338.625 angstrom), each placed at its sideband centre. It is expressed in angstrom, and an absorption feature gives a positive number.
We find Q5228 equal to -2.0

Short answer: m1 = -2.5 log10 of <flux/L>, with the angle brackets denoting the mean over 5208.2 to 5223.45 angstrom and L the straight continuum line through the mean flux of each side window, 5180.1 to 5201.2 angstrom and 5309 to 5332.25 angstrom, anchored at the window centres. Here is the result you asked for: -0.07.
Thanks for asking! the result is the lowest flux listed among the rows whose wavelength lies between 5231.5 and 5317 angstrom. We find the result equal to 4.611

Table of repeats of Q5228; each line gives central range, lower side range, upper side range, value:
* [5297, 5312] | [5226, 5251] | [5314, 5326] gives -1.2 angstrom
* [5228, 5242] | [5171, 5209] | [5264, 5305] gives -0.4 angstrom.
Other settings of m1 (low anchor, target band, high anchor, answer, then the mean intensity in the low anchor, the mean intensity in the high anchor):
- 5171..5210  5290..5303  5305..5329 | -0.01 mag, 4.57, 5.62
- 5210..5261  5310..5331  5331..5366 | 0.04 mag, 5.24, 5.85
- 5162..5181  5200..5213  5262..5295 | -0.02 mag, 4.25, 5.14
